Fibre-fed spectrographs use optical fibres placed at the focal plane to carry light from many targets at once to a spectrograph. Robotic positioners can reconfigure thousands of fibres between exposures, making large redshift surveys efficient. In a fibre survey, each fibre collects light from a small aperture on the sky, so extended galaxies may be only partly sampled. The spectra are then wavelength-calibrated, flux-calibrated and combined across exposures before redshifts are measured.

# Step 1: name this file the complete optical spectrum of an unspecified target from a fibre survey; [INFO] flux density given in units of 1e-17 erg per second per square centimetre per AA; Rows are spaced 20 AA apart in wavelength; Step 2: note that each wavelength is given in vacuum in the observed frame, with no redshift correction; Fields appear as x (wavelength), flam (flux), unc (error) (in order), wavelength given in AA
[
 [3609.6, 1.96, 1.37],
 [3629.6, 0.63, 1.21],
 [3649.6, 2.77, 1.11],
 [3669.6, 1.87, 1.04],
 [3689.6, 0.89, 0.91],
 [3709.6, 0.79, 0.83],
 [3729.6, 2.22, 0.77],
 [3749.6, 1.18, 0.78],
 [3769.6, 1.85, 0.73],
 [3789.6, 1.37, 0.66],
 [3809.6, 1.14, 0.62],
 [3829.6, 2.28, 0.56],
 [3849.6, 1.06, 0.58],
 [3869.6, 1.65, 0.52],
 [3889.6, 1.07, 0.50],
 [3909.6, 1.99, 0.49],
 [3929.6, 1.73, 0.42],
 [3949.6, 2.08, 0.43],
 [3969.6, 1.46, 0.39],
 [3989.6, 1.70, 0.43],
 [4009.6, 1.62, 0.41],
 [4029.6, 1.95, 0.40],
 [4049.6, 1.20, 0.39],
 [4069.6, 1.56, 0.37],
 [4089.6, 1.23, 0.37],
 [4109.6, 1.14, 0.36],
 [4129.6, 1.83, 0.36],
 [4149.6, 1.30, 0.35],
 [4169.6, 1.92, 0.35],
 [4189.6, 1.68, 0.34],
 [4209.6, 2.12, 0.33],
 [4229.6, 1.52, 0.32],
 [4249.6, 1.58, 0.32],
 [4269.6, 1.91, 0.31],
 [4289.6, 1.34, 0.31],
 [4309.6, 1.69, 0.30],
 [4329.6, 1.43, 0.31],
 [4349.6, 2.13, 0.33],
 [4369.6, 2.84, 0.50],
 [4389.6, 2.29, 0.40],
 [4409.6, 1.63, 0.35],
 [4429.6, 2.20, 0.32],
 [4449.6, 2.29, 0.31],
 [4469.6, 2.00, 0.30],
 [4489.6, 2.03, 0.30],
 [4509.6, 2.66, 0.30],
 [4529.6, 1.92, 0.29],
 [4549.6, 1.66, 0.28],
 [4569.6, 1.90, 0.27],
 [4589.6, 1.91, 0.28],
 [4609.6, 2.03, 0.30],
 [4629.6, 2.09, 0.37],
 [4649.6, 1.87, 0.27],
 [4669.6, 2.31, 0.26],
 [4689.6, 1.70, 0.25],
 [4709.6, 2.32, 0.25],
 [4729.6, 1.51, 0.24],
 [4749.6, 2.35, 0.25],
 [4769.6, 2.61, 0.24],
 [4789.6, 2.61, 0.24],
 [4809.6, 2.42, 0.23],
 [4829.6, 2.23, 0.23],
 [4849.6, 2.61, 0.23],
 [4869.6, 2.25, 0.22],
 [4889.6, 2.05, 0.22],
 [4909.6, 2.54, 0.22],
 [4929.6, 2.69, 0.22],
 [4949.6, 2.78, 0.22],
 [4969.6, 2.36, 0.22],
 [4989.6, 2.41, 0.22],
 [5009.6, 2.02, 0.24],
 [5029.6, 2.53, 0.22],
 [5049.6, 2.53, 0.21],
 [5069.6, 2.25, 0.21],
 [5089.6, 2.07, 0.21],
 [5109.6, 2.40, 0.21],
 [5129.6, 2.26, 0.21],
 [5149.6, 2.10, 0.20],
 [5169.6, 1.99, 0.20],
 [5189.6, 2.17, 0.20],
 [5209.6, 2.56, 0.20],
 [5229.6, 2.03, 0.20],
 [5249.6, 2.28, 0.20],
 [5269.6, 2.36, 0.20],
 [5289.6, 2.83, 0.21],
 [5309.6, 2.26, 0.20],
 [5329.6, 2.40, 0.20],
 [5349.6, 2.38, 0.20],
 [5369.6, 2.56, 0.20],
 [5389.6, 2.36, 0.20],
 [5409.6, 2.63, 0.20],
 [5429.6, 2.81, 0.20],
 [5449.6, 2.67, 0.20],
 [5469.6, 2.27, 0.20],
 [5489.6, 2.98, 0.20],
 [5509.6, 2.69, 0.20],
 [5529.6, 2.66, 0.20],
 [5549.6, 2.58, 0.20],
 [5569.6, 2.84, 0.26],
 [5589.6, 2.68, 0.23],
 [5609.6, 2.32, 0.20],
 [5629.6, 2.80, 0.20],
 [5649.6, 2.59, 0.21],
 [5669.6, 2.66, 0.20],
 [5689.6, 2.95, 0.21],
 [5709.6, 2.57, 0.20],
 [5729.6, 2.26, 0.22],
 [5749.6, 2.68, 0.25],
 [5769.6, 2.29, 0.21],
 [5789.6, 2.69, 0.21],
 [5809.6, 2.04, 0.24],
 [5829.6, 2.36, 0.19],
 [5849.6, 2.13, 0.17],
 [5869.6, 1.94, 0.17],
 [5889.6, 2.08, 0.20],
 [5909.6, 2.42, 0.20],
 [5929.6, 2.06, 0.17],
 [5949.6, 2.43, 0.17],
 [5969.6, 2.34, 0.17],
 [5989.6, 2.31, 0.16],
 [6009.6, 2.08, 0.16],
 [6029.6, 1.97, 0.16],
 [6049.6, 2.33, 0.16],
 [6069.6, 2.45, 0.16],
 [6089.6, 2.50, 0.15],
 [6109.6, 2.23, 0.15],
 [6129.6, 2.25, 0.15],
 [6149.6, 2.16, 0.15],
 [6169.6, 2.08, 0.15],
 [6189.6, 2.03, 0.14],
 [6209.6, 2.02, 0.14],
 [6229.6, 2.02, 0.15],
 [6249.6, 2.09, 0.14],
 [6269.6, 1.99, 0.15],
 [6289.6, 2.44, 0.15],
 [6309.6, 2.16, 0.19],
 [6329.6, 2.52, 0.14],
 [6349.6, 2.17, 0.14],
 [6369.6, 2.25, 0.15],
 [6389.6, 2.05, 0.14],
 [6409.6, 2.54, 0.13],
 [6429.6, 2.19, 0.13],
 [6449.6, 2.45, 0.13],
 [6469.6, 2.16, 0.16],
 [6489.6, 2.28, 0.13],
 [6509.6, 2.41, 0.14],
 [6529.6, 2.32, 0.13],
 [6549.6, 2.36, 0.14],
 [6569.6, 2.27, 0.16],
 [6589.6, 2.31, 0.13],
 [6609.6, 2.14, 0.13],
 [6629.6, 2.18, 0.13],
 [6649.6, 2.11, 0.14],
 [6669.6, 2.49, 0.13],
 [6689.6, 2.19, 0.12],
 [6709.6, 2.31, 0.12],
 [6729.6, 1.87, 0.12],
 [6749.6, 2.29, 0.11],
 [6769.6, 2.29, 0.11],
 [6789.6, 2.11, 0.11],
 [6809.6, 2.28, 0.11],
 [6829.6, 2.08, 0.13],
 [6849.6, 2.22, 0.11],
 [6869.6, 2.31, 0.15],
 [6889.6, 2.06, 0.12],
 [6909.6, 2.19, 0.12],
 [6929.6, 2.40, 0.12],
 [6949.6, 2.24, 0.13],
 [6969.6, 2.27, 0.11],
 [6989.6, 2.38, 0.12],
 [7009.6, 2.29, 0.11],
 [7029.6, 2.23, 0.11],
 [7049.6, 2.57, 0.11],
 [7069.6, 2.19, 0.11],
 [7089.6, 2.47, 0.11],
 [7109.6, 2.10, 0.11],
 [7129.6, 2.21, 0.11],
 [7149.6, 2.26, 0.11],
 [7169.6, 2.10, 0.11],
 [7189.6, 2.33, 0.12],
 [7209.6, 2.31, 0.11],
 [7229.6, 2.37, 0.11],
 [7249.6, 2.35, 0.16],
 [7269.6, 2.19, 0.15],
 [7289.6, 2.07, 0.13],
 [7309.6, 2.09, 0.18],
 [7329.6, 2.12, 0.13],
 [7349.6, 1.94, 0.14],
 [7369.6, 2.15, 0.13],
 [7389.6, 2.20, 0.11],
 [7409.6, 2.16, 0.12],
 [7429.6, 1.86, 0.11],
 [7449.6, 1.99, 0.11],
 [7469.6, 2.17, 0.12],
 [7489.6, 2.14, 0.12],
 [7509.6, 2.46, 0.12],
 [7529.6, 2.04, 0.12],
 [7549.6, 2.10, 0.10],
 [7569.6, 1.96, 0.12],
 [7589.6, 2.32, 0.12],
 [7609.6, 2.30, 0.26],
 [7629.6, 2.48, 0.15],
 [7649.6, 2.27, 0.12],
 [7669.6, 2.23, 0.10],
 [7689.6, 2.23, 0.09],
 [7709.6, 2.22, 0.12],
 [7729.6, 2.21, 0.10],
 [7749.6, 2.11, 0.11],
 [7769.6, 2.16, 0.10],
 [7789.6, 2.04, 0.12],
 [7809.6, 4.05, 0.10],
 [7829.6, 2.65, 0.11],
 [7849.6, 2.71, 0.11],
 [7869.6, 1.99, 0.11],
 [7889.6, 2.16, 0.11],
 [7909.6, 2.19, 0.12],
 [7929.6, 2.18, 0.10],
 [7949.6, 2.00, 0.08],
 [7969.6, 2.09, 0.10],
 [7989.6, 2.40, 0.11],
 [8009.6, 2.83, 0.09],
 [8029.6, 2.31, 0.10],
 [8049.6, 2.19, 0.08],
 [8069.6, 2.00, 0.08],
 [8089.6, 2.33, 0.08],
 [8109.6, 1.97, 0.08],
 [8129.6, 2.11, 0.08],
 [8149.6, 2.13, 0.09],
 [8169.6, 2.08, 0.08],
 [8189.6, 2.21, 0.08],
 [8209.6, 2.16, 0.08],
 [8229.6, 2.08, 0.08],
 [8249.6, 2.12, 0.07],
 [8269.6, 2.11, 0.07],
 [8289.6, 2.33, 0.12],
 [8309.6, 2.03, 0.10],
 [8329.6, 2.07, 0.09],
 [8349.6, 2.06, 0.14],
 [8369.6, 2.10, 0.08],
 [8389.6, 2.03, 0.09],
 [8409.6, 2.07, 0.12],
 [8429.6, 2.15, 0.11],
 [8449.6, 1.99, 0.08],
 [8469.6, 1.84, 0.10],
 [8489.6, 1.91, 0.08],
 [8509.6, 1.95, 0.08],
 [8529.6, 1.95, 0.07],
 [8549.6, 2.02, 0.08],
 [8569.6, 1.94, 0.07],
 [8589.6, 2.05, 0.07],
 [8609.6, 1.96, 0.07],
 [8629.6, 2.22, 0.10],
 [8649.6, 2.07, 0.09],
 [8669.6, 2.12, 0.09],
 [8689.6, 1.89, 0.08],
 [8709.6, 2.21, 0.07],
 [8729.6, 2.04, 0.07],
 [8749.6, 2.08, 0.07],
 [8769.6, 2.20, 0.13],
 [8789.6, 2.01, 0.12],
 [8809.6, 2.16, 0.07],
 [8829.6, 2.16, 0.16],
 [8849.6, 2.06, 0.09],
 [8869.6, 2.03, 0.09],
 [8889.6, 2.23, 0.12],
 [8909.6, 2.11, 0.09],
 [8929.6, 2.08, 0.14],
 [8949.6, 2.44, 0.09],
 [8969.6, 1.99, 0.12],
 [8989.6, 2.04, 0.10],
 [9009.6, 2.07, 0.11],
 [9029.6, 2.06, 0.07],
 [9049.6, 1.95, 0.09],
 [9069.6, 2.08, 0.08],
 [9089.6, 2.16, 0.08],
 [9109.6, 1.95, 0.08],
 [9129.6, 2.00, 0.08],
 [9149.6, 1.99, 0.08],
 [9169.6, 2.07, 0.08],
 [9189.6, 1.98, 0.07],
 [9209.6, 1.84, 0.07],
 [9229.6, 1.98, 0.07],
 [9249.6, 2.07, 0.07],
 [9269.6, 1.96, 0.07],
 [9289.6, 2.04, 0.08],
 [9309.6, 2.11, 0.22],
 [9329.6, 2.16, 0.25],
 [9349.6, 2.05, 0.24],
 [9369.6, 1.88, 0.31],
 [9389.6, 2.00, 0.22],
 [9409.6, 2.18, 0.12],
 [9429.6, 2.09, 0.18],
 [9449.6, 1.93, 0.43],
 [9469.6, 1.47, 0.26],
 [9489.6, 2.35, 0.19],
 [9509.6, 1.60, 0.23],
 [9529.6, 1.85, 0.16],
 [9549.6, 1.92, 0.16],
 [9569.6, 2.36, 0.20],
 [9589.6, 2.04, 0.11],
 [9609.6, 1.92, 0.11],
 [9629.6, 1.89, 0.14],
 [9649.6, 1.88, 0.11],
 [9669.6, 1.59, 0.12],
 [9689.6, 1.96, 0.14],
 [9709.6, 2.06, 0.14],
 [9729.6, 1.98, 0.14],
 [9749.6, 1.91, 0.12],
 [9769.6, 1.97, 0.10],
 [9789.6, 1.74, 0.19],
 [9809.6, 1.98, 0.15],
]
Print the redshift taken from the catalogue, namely 0.19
